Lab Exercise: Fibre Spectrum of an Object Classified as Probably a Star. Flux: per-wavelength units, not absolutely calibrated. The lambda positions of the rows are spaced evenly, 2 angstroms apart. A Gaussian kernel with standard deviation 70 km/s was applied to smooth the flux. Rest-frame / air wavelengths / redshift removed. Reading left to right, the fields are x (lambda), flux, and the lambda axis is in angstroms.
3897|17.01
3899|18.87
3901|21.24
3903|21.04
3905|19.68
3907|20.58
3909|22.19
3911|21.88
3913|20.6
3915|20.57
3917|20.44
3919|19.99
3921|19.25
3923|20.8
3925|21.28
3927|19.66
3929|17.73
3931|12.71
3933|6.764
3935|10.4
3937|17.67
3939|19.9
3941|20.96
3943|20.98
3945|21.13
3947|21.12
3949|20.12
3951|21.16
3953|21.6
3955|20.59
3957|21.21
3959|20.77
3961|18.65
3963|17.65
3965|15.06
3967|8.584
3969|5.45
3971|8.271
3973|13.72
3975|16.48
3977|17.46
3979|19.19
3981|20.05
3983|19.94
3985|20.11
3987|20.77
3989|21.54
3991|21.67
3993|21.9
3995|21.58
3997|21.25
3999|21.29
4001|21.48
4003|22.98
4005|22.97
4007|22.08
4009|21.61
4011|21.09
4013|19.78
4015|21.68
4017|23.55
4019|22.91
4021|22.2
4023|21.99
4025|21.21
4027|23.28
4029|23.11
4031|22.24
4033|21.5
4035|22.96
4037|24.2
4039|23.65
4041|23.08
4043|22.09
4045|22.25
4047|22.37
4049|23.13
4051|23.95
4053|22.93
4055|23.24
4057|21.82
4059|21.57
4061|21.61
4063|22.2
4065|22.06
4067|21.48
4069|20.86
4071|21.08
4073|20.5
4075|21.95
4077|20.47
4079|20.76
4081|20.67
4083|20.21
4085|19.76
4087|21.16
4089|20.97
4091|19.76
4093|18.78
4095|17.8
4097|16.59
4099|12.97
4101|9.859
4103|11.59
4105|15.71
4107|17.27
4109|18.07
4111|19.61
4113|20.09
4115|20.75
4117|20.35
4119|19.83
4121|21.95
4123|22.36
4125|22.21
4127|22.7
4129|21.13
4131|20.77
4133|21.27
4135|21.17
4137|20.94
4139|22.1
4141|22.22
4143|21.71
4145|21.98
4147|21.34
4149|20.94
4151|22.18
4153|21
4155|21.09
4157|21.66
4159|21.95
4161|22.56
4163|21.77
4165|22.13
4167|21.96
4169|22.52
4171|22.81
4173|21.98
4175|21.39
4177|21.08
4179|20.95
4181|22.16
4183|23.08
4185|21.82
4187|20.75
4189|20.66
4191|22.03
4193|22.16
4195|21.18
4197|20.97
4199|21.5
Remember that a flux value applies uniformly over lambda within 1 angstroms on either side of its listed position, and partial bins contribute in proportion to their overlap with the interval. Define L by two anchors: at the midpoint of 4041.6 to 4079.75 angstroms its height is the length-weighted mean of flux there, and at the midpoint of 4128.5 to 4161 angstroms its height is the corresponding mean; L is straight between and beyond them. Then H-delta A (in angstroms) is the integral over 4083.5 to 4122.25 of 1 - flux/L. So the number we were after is 6.4 angstroms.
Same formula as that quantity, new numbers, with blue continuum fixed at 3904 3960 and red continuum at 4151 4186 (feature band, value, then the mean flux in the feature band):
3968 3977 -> 3.7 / 11.7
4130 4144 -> 0.1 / 21.5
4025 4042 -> -2.0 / 22.9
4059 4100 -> 1.6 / 20.1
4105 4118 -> 1.3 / 19.1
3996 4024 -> -2.4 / 21.9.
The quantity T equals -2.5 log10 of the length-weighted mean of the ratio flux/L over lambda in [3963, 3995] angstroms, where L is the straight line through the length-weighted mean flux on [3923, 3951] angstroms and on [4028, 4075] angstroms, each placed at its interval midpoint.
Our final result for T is 0.17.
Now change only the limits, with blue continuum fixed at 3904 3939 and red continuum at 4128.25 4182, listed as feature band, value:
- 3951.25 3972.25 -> 0.19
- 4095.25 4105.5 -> 0.47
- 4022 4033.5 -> -0.12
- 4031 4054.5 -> -0.14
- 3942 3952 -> -0.12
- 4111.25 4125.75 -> 0.01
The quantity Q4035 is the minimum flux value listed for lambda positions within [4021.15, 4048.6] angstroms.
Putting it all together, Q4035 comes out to 21.21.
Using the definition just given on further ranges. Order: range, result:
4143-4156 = 20.94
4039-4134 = 9.859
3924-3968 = 6.764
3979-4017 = 19.19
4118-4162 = 19.83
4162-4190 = 20.66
